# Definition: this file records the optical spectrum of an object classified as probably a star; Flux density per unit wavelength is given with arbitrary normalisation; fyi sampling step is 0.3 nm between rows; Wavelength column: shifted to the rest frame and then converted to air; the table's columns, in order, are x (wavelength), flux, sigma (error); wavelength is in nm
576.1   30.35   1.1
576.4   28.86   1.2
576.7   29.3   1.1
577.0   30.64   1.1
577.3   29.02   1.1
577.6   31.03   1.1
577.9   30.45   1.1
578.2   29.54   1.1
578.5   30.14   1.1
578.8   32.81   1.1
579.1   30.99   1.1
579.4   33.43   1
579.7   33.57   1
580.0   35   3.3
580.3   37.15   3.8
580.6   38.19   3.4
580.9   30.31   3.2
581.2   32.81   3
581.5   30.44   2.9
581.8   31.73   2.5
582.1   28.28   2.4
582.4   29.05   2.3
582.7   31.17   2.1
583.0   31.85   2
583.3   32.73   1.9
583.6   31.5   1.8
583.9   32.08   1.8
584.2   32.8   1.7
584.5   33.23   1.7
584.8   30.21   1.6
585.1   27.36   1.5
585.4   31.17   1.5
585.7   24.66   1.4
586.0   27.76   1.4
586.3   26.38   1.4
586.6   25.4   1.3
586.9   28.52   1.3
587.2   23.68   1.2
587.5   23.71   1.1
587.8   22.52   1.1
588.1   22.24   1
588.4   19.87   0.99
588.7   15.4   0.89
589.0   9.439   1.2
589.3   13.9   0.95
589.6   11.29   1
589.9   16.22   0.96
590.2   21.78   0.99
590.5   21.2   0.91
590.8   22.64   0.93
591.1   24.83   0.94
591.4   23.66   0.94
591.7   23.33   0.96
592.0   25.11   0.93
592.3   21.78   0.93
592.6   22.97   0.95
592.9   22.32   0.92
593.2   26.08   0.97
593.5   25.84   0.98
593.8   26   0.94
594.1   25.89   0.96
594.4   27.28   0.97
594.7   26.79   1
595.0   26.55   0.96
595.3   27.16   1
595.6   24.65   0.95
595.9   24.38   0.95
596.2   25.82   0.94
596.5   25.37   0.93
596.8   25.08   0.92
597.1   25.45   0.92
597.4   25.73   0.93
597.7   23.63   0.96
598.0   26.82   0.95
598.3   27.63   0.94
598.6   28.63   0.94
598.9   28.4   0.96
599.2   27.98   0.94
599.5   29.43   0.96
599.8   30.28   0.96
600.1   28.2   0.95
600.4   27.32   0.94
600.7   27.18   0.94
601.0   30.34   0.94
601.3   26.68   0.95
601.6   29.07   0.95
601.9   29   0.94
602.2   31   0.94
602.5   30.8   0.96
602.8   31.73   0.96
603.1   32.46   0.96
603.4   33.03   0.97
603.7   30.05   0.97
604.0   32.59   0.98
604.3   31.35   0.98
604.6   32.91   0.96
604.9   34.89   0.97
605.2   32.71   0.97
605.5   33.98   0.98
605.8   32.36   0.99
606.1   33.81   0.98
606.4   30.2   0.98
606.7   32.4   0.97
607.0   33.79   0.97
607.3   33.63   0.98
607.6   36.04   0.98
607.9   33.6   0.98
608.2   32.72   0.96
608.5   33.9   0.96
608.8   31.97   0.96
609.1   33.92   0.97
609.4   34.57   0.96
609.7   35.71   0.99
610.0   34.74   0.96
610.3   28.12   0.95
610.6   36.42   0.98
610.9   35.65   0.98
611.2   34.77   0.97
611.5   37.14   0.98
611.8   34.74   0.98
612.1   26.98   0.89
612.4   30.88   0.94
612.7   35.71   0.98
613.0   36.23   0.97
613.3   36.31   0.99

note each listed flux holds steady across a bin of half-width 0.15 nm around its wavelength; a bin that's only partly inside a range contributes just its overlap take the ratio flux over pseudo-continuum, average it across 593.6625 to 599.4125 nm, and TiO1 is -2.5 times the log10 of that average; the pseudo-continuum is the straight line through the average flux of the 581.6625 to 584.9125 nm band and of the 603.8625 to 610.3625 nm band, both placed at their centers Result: 0.23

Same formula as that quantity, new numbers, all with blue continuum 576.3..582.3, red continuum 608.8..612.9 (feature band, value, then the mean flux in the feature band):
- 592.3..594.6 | 0.29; 25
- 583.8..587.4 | 0.13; 28.5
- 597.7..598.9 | 0.20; 27.3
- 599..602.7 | 0.14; 29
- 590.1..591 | 0.42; 22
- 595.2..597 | 0.28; 25.4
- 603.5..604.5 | 0.06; 31.5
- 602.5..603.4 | 0.04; 32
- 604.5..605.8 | 0.00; 33.5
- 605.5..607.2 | 0.03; 32.7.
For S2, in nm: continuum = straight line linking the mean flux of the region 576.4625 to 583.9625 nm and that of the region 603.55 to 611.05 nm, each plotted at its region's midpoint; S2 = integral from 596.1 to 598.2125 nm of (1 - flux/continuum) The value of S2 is 0.47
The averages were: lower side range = 31.7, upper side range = 33.3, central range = 25.5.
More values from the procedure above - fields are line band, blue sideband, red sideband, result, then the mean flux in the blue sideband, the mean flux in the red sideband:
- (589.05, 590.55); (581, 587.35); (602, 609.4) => 0.708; 29.7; 32.8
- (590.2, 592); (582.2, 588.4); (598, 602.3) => 0.327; 28.2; 28.6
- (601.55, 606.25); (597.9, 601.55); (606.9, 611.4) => -0.186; 28.3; 34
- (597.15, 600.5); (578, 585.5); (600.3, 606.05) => 0.395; 31.9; 31.1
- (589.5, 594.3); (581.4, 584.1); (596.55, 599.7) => 0.974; 31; 26.9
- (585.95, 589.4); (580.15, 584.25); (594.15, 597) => 0.951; 32.1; 25.9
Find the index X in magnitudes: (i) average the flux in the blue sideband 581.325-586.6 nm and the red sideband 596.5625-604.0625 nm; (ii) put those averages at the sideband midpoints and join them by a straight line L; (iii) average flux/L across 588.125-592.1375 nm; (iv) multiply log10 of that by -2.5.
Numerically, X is 0.47 mag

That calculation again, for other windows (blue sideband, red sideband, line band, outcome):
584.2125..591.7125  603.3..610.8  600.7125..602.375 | 0.043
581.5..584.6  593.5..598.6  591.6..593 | 0.189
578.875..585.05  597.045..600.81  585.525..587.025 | 0.168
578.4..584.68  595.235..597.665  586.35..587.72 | 0.178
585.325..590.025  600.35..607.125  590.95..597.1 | 0.007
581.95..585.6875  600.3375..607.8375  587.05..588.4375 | 0.339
